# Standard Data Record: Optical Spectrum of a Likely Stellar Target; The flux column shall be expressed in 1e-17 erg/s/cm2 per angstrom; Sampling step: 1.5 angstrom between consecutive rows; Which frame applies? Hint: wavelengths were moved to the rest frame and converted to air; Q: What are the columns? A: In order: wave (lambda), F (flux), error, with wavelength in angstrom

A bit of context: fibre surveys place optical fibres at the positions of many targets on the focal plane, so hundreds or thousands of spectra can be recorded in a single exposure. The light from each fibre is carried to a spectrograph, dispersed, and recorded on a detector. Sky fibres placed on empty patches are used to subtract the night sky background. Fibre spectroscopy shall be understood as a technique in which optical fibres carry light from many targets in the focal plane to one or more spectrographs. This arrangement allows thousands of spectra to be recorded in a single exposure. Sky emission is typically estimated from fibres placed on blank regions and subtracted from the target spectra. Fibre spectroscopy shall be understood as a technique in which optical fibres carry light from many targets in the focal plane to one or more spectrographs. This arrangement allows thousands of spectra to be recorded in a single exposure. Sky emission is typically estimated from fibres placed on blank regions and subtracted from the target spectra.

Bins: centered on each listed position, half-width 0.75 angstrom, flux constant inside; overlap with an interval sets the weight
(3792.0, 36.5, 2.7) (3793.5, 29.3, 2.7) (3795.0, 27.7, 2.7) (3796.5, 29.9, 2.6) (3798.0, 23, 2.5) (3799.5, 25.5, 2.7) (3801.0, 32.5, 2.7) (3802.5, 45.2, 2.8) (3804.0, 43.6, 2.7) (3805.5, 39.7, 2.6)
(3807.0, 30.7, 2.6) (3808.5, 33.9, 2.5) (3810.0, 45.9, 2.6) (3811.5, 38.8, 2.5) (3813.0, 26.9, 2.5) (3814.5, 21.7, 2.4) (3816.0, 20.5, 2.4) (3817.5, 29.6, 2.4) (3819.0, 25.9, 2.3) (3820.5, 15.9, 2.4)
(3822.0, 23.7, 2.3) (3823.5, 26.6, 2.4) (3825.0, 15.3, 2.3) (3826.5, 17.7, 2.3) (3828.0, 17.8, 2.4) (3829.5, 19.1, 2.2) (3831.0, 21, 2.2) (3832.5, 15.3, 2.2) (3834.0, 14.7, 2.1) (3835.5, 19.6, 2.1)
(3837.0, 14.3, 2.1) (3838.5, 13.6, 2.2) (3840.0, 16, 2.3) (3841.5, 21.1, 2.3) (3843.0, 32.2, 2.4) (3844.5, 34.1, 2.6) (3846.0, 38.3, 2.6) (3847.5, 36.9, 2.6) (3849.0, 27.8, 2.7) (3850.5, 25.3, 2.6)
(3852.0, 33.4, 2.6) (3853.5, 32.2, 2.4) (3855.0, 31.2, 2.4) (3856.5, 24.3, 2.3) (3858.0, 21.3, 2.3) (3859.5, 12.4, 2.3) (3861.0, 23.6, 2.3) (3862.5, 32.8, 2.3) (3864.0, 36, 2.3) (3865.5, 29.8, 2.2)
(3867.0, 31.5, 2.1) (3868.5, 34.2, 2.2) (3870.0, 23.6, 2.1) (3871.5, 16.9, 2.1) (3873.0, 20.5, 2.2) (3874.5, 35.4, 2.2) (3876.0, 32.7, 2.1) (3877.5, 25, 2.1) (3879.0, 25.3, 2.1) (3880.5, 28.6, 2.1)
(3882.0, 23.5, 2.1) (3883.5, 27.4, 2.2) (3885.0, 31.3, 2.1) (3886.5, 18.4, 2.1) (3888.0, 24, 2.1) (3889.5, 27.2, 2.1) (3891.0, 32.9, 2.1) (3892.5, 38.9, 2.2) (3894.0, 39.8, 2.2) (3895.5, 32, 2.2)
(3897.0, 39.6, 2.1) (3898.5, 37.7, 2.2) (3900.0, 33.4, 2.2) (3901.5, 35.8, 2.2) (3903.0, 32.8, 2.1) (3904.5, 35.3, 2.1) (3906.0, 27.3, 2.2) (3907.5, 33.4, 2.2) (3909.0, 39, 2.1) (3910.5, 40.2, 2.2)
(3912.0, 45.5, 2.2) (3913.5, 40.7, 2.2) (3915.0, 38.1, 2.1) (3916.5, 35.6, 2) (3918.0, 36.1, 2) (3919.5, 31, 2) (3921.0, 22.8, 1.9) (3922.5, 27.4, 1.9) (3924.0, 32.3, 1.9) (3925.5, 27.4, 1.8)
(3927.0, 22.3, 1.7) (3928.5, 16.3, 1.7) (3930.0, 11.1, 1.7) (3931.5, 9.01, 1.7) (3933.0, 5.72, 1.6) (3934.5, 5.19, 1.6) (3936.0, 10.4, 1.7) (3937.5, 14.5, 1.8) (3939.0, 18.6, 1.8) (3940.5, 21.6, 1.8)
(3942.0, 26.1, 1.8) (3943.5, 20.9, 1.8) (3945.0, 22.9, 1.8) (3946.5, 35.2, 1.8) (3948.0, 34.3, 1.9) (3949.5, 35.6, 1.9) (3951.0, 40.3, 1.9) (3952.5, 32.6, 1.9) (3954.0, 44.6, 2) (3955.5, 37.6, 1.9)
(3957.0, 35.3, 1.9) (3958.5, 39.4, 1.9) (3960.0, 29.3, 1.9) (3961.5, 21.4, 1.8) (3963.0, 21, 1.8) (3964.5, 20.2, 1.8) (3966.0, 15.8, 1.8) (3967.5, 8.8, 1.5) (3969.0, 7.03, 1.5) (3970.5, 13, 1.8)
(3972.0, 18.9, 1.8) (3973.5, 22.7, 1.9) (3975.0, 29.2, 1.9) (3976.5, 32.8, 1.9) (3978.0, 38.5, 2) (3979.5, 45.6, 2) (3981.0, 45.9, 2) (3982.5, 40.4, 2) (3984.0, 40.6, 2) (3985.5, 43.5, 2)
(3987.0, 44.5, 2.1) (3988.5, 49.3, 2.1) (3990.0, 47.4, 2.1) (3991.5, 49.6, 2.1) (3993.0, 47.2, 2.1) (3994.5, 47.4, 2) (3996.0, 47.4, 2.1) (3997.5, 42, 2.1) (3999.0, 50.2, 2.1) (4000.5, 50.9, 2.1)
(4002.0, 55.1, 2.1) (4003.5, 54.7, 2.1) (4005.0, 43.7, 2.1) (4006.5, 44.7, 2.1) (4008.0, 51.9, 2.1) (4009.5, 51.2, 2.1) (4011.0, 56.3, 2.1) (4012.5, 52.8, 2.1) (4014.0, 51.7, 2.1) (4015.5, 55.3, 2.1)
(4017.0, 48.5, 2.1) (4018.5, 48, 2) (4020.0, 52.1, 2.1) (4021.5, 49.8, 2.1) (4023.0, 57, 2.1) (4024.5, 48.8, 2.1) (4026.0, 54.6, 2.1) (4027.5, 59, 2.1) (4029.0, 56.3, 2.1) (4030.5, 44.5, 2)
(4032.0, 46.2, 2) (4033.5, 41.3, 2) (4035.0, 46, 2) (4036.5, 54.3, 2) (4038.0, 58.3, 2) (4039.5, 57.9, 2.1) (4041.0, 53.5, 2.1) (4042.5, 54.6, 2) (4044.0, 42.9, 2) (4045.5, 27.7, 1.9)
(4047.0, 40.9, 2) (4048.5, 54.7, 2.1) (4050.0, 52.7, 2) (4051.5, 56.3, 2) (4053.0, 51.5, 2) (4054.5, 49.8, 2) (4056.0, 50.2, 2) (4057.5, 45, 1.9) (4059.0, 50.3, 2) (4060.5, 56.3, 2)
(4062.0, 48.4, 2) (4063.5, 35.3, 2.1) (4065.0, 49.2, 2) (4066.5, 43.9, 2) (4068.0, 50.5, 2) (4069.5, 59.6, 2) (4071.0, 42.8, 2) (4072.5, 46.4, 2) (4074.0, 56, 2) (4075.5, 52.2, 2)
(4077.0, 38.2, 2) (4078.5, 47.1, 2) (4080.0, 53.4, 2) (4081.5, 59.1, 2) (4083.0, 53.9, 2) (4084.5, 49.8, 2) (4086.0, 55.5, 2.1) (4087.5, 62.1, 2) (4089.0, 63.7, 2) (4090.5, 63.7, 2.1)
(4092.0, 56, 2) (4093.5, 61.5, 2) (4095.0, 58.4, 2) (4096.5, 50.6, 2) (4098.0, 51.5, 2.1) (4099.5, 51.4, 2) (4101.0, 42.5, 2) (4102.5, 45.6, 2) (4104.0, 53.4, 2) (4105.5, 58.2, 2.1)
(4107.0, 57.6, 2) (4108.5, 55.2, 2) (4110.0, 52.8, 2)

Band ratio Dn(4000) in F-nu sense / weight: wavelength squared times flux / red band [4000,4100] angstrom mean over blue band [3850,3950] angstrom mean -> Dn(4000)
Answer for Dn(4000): 1.98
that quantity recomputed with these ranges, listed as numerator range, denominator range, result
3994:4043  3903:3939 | 2.04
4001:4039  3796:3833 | 2.08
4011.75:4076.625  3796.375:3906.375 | 1.97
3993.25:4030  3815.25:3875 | 2.27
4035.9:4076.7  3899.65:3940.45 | 1.98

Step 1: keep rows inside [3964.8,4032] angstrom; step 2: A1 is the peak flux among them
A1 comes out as 59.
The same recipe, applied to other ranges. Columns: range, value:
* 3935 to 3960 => 44.6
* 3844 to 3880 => 38.3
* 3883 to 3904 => 39.8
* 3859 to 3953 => 45.5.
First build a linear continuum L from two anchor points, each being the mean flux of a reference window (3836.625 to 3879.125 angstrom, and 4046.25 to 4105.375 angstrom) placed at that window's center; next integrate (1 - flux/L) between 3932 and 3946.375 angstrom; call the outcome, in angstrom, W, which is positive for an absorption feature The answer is 7.7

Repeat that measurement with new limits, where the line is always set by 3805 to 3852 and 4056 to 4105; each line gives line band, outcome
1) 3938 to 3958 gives 3.59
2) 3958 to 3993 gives 7.83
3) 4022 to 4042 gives -2.39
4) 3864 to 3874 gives 0.80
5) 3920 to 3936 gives 7.96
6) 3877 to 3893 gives 1.96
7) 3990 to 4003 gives -1.79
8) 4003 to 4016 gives -2.06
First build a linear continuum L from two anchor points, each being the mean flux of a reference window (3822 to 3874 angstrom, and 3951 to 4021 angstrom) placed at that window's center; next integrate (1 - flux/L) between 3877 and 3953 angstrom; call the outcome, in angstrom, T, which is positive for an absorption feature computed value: 7.5 angstrom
